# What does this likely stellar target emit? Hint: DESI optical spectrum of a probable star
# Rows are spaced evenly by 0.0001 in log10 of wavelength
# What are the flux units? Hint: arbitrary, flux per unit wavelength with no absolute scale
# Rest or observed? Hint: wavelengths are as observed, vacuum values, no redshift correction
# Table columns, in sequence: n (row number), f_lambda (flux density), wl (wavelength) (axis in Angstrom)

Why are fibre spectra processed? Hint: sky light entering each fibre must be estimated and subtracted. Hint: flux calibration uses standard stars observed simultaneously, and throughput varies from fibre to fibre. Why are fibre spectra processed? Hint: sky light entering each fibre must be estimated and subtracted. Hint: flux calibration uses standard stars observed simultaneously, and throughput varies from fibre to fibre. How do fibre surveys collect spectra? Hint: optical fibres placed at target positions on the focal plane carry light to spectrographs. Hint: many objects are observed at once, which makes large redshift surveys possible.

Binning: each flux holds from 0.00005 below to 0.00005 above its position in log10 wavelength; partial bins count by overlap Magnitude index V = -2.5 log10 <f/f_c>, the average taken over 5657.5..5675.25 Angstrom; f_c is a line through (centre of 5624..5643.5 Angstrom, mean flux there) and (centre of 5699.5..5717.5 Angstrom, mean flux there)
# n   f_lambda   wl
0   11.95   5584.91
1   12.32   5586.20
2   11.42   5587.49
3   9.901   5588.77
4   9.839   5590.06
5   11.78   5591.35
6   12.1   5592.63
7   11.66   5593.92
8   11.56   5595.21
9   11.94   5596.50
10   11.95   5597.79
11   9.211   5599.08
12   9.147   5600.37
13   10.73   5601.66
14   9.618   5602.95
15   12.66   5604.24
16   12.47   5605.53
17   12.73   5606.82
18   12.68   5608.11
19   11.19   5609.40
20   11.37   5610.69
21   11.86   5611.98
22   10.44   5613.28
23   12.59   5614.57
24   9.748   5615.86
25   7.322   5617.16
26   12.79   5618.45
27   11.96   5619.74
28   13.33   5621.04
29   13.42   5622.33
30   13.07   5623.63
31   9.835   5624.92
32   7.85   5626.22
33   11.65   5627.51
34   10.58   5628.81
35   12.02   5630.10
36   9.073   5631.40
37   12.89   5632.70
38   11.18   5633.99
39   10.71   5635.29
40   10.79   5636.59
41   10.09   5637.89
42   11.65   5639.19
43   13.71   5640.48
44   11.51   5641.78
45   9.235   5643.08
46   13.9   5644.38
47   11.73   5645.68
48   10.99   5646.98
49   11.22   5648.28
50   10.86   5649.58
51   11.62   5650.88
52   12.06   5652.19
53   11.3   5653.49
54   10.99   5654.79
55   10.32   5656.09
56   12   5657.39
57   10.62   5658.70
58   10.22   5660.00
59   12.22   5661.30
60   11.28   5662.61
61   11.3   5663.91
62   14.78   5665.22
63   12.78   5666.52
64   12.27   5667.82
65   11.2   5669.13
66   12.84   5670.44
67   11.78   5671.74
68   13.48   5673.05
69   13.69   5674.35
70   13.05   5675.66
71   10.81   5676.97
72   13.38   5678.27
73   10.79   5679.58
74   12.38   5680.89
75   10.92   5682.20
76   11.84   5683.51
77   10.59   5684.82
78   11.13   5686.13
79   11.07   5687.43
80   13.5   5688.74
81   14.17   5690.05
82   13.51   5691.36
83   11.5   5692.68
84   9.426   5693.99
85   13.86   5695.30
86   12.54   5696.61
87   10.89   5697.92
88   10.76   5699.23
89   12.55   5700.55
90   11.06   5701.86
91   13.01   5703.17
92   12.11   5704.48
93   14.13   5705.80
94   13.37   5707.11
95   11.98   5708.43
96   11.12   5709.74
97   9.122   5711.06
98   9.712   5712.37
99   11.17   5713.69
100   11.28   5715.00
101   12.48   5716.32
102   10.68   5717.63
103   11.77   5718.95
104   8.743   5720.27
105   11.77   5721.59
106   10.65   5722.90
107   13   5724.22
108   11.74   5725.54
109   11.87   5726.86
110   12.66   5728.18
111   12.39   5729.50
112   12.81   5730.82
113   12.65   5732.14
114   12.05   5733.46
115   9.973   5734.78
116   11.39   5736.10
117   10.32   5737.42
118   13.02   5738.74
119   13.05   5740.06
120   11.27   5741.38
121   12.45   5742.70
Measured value -0.09 mag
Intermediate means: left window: 10.9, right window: 11.7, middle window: 12.2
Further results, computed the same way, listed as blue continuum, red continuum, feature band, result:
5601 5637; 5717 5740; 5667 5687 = -0.05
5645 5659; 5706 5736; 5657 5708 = -0.07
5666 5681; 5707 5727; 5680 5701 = 0.00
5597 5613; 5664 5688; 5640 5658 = 0.03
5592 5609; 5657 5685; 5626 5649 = 0.05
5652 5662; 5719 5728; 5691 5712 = -0.05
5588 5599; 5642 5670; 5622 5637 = 0.04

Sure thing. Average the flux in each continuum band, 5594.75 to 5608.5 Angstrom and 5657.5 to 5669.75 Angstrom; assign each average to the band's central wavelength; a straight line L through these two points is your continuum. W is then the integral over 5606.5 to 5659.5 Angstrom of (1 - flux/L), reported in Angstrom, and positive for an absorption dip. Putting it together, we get 1.2 Angstrom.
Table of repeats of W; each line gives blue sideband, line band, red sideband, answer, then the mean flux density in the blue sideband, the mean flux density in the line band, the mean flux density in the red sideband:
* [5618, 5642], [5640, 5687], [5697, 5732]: -1.0 Angstrom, 11.5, 11.8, 11.7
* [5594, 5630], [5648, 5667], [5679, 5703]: 0.0 Angstrom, 11.3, 11.6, 11.8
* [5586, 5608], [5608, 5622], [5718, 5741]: -0.1 Angstrom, 11.3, 11.4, 11.7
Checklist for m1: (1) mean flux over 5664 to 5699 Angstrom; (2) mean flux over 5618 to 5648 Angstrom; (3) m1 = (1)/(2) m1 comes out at 1.1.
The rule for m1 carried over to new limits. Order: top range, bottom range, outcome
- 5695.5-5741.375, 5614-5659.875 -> 1.04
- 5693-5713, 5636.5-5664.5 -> 1.03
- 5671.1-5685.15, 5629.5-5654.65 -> 1.06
